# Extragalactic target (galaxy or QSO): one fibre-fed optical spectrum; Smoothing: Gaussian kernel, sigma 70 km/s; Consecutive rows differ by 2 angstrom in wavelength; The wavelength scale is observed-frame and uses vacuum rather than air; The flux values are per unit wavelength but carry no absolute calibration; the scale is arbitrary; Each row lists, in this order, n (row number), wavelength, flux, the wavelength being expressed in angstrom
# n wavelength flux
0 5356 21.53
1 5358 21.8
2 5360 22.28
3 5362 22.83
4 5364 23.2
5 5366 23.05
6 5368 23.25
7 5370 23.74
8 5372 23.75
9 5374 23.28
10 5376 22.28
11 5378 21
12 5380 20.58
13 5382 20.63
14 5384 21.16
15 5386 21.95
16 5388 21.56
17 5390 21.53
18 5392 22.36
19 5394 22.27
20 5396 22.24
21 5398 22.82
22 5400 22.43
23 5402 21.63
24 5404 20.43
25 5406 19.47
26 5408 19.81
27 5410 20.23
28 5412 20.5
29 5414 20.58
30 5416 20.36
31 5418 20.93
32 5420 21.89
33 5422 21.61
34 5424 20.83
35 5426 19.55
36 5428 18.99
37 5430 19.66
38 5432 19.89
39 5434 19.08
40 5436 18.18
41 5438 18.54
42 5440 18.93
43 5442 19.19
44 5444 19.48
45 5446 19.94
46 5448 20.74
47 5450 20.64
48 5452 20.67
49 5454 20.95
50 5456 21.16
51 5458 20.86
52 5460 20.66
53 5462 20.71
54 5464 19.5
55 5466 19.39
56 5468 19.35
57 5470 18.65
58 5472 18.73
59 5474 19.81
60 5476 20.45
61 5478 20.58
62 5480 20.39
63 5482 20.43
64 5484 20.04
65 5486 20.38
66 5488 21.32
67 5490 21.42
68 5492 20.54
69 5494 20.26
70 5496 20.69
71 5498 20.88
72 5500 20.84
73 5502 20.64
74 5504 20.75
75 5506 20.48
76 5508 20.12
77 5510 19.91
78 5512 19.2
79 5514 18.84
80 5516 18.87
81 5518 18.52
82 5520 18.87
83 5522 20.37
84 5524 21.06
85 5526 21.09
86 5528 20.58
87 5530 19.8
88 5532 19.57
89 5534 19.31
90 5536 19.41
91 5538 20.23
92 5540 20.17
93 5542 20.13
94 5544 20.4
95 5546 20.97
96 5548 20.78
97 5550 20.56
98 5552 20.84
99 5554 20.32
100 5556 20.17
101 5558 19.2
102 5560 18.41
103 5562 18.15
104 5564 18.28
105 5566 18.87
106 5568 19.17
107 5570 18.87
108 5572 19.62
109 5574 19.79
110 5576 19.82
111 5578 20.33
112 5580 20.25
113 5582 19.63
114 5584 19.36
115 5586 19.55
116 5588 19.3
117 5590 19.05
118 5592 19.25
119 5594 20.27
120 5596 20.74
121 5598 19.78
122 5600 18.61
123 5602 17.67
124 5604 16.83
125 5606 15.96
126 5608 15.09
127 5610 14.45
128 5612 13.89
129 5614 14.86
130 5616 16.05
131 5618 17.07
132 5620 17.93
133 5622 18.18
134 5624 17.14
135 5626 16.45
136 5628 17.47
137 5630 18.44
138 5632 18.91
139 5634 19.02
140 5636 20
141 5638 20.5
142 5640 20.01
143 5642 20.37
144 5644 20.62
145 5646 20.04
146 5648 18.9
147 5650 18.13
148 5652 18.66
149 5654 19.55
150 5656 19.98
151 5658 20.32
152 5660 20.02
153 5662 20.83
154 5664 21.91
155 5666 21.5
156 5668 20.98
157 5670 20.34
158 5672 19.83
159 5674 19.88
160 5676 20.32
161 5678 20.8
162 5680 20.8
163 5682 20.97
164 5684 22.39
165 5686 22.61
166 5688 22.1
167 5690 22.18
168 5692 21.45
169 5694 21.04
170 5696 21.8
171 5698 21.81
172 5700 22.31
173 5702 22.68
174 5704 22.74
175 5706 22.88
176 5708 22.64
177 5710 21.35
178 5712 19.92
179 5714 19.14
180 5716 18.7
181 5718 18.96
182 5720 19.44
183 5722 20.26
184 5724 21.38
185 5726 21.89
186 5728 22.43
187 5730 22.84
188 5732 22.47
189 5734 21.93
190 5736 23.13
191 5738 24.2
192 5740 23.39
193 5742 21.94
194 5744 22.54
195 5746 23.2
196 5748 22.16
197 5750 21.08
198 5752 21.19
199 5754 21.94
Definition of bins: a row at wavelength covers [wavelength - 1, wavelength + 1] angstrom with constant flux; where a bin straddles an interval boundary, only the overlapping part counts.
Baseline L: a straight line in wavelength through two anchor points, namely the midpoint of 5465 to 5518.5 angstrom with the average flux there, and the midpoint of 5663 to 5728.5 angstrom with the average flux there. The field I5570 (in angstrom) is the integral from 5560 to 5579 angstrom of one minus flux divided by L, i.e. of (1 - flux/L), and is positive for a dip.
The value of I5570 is 1.2 angstrom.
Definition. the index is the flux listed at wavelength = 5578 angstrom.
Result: 20.33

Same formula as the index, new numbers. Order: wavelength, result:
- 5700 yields 22.31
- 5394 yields 22.27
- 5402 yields 21.63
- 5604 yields 16.83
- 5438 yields 18.54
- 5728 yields 22.43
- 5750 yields 21.08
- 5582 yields 19.63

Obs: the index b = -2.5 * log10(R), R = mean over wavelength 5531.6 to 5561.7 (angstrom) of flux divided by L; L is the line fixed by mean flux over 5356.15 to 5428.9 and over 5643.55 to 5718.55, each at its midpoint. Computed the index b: 0.06 mag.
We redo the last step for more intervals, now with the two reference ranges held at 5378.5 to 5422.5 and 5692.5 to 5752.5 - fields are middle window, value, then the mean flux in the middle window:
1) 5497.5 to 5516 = 0.07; 20.1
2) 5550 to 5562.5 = 0.10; 19.7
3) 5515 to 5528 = 0.08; 19.9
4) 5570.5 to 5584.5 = 0.09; 19.8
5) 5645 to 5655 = 0.14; 19.1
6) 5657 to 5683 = 0.05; 20.7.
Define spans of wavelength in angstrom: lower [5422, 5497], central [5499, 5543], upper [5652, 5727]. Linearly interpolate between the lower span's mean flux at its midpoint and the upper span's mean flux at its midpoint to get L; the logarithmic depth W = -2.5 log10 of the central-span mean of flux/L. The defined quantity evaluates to 0.02 mag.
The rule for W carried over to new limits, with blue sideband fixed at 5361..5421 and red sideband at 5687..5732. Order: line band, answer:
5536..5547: 0.07 mag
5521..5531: 0.05 mag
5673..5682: 0.05 mag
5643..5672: 0.07 mag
